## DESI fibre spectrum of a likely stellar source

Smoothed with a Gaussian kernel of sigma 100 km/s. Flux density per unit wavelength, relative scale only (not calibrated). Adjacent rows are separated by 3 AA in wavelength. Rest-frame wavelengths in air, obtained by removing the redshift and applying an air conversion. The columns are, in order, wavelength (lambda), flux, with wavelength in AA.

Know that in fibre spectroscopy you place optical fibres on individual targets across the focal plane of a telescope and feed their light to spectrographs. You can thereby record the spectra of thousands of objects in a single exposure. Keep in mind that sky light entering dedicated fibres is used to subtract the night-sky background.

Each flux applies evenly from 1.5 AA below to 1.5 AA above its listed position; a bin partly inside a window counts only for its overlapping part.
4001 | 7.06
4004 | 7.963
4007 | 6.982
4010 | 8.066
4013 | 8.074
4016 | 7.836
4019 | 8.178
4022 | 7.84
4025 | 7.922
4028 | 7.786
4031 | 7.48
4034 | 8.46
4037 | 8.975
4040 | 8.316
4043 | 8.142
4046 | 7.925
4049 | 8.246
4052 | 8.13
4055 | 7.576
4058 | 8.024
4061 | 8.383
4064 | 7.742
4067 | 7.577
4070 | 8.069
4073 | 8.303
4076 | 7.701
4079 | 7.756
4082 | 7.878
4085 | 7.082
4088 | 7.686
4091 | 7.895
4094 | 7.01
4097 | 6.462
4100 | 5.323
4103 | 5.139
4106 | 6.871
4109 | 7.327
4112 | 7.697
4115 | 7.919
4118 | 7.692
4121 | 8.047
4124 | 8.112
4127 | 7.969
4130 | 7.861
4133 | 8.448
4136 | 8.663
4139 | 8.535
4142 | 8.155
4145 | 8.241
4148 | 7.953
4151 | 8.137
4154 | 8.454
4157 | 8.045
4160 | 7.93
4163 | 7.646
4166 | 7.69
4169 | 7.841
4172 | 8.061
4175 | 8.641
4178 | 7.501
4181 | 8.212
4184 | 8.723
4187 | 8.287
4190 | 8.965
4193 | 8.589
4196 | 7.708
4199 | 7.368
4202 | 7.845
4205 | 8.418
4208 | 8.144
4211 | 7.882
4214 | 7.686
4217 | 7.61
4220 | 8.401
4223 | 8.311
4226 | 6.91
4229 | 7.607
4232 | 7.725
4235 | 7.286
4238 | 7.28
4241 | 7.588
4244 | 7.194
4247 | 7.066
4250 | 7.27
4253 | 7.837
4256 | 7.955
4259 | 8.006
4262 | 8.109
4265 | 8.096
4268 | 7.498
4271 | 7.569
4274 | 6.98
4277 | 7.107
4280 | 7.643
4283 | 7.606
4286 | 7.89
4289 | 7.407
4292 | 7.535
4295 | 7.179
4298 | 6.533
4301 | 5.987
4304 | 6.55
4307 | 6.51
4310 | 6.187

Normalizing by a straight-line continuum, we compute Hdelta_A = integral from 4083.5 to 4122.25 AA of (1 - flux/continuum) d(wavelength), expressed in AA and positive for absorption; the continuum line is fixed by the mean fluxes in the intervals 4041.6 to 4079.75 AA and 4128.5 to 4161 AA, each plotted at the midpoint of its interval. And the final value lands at 4.9 AA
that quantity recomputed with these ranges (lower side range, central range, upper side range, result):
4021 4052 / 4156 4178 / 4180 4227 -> 0.4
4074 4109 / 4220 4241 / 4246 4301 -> -0.6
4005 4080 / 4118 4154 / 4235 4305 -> -2.1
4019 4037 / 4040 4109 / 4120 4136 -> 4.8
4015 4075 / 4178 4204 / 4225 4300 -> -1.8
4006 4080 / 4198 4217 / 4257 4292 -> -0.4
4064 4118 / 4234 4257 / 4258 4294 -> 0.4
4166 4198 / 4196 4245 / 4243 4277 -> 1.2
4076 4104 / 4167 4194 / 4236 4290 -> -3.7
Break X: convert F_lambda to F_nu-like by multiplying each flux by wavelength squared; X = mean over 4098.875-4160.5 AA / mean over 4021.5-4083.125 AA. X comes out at 1.01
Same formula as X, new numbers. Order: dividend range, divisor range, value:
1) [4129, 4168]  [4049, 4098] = 1.09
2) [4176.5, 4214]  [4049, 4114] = 1.15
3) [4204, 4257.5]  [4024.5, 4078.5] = 1.04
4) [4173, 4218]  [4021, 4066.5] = 1.08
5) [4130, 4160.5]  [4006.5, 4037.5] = 1.10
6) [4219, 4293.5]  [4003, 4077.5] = 1.05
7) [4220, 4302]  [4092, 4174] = 1.03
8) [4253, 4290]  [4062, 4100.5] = 1.12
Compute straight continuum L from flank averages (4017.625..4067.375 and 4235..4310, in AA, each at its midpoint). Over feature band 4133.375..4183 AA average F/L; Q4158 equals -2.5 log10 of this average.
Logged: -0.06 mag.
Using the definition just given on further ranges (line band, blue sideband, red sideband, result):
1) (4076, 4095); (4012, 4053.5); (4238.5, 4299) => 0.05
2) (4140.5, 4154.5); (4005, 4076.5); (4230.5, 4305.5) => -0.06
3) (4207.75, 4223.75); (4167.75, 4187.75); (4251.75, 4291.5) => 0.00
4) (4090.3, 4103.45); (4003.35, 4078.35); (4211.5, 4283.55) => 0.23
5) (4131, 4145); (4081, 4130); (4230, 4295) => -0.15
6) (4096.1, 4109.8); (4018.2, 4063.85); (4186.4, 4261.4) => 0.28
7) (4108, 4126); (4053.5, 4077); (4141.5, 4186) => 0.03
